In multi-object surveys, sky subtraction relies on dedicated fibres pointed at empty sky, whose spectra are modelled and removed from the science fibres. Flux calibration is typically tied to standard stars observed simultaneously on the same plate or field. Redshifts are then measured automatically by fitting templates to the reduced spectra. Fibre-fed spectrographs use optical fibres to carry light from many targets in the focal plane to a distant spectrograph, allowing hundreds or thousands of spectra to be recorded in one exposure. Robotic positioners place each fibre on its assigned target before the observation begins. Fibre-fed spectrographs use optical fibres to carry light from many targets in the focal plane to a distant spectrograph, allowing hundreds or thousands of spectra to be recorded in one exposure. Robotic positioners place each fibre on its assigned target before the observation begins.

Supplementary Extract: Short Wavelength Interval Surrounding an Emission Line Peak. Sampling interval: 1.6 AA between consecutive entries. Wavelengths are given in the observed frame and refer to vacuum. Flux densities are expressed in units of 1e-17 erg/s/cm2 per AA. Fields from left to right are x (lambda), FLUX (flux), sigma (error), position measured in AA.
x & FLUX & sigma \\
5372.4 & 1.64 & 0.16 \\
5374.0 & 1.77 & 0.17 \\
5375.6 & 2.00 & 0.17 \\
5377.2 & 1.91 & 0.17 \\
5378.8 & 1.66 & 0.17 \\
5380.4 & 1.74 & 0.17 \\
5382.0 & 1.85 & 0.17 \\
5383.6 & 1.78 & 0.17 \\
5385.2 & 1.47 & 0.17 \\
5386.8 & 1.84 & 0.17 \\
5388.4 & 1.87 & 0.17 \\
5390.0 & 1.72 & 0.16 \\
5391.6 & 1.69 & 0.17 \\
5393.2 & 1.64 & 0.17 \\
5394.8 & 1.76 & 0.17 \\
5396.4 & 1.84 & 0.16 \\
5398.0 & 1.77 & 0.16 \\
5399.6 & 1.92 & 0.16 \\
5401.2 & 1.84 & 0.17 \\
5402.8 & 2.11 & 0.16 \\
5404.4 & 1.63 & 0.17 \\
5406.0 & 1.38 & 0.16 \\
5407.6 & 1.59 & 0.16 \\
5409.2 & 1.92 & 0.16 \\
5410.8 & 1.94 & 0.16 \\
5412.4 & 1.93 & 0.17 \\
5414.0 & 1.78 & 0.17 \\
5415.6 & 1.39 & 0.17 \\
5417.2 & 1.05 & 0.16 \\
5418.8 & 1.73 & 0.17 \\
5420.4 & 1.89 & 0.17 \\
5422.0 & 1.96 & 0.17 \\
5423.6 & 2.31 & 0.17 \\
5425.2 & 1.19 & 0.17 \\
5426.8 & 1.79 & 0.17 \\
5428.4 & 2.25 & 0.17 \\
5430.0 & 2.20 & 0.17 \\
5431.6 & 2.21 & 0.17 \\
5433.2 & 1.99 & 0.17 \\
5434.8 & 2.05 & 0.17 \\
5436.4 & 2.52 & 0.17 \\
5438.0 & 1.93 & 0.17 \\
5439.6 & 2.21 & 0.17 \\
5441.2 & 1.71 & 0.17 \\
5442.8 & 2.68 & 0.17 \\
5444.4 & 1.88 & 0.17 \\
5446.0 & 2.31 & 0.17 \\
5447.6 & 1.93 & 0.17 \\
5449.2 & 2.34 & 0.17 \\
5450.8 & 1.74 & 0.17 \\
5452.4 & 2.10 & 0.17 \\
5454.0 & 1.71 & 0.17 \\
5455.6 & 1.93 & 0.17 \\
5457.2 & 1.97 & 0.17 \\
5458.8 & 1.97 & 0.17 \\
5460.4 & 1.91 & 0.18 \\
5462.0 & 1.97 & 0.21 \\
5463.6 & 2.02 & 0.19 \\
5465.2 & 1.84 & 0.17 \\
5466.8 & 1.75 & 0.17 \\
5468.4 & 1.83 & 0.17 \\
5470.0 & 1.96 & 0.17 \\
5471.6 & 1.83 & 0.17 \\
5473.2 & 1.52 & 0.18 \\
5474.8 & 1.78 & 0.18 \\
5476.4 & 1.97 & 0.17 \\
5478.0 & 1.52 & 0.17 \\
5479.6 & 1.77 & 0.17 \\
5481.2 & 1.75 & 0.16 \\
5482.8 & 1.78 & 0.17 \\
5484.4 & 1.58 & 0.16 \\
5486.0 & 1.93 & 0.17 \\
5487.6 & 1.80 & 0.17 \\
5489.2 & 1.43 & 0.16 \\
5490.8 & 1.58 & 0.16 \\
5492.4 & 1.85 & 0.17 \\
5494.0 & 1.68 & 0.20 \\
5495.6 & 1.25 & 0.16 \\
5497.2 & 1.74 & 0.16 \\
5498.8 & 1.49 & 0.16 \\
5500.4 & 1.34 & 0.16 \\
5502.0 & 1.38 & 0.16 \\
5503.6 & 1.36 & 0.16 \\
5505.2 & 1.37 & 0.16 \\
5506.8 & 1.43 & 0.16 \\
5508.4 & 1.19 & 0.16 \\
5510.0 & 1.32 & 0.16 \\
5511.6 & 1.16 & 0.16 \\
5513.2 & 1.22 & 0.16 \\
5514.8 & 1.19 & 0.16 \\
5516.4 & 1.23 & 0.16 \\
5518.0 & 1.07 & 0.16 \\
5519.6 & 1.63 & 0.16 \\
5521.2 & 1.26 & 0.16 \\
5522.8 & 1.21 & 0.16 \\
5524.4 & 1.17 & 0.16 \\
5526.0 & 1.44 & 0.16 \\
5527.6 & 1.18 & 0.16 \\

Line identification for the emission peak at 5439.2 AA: C IV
